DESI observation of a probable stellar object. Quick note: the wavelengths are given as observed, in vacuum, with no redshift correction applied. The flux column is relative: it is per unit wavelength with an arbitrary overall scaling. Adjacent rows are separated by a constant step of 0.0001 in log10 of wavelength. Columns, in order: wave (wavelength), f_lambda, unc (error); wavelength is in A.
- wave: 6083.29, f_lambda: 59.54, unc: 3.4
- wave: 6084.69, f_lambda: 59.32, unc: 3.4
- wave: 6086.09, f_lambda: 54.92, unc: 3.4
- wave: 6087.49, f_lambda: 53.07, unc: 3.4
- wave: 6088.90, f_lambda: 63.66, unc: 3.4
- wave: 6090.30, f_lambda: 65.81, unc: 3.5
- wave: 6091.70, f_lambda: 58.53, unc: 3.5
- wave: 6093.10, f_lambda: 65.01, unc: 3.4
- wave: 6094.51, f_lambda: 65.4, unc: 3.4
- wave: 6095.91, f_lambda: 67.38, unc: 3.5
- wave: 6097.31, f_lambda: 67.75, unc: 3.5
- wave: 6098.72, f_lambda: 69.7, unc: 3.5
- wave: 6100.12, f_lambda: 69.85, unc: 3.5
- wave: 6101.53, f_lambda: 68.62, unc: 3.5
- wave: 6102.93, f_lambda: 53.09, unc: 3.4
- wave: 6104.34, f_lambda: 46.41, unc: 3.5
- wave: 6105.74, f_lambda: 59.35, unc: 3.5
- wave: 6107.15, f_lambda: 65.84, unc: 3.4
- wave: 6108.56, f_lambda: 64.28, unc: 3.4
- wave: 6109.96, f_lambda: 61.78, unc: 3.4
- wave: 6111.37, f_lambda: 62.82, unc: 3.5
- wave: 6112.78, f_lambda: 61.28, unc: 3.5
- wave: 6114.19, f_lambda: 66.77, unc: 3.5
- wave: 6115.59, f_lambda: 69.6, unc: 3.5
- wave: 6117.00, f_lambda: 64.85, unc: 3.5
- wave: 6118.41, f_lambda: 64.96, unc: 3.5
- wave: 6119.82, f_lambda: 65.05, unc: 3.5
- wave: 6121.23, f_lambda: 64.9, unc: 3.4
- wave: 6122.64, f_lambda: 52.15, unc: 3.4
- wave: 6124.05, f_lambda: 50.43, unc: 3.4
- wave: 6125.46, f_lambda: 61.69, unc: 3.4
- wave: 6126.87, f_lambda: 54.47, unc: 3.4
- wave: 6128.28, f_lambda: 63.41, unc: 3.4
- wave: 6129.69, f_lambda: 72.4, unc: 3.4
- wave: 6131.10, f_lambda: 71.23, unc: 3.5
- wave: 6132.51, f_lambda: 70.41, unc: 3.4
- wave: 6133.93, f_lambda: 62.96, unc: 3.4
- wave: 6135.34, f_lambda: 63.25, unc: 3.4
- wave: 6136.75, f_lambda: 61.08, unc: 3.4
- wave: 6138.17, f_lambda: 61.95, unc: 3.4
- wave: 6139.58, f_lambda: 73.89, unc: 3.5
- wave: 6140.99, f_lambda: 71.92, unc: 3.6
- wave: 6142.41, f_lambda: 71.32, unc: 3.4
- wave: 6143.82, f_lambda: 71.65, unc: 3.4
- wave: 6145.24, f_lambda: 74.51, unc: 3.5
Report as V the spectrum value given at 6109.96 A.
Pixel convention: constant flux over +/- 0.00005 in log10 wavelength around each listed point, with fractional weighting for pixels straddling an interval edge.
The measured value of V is 61.78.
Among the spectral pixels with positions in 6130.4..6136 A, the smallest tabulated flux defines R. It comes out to 62.96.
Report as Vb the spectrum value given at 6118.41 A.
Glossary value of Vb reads 64.96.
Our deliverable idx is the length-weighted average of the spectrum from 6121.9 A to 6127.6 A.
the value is 54.8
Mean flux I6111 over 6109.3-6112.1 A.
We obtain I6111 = 62.2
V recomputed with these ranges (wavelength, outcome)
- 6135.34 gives 63.25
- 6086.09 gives 54.92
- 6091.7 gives 58.53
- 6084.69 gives 59.32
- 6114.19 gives 66.77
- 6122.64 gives 52.15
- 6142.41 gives 71.32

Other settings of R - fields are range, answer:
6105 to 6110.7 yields 59.35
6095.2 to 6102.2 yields 67.38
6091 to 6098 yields 58.53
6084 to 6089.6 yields 53.07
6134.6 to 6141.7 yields 61.08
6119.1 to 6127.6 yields 50.43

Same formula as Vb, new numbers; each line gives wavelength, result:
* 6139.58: 73.89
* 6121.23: 64.9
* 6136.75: 61.08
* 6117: 64.85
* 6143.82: 71.65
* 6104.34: 46.41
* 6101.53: 68.62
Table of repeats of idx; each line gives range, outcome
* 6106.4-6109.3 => 64.9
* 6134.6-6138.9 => 62.2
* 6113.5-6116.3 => 68.3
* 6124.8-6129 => 59.9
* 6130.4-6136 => 66.9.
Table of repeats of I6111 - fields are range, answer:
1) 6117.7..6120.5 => 64.9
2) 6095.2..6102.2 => 68.7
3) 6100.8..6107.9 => 58.7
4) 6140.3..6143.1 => 71.5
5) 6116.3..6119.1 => 64.9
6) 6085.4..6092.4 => 59.2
